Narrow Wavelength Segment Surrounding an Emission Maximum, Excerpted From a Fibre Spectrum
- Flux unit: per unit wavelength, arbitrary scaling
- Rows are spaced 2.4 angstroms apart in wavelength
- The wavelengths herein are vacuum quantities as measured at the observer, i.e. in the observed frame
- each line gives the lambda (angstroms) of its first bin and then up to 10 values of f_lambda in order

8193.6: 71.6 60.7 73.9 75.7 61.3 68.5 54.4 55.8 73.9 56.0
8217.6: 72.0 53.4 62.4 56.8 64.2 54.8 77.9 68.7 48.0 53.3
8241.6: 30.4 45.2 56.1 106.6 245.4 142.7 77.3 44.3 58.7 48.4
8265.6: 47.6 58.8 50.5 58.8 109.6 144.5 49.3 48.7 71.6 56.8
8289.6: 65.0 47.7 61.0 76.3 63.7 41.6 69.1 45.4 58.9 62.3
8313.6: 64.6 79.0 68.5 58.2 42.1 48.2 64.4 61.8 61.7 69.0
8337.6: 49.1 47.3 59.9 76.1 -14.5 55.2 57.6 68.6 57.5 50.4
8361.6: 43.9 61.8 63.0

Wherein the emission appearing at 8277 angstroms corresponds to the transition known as [N II]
